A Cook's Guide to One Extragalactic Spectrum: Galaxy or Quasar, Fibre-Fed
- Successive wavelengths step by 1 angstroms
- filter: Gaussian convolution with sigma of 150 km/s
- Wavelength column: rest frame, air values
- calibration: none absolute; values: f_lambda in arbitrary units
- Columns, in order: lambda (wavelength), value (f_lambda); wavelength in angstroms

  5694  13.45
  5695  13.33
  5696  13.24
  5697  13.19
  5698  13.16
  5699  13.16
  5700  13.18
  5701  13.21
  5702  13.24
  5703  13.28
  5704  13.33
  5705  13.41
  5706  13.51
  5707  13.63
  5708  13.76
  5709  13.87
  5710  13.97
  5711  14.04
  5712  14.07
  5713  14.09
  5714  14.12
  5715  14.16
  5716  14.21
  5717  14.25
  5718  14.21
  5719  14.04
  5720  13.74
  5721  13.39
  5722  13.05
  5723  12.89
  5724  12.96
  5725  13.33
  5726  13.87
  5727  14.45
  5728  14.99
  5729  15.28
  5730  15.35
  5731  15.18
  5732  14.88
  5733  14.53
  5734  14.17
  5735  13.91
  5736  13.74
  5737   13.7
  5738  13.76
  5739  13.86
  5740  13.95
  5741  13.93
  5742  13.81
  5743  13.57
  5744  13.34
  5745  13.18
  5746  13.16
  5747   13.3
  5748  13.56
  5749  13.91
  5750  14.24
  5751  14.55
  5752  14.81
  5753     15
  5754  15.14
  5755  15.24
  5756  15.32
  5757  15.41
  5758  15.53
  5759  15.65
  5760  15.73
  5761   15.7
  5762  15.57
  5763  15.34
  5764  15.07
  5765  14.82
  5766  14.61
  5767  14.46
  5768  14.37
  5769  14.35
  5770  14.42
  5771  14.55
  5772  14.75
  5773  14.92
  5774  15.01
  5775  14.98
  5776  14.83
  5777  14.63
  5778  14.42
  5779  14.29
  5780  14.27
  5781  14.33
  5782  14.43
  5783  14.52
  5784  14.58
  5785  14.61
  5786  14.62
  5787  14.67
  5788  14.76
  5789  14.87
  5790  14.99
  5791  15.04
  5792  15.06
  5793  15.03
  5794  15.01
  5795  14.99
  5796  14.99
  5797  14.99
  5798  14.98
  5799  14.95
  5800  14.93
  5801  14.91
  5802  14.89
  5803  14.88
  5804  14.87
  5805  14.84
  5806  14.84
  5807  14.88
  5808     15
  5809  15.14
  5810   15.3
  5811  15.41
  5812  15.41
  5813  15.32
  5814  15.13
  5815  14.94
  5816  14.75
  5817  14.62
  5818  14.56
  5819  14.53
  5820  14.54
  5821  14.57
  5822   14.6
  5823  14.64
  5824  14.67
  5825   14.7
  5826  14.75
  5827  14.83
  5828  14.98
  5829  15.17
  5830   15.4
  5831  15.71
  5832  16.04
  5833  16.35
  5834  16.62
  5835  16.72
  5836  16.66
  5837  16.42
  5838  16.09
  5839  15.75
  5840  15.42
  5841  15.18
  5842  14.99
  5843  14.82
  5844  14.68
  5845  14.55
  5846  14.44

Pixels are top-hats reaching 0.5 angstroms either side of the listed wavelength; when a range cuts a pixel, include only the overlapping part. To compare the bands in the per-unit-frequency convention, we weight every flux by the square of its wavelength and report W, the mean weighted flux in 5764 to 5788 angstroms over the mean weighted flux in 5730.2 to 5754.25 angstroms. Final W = 1.1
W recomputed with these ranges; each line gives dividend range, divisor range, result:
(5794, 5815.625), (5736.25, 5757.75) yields 1.08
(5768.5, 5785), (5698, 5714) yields 1.10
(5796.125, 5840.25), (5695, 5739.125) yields 1.14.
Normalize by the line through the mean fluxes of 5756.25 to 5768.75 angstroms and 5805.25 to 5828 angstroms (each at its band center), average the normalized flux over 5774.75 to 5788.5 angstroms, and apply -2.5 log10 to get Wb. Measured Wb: 0.037 mag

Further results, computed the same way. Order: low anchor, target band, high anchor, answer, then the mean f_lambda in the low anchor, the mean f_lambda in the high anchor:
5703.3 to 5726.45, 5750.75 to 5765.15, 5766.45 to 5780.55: -0.07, 13.7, 14.6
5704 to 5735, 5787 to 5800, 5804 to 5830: -0.02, 14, 14.9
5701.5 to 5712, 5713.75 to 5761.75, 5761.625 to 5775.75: 0.00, 13.6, 14.8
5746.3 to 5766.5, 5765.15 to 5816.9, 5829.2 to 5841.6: 0.04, 14.9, 16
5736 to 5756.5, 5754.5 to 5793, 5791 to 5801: -0.02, 14.1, 15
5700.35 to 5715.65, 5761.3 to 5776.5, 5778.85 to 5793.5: -0.03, 13.7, 14.7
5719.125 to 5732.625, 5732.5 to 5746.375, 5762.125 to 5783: 0.04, 14.1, 14.7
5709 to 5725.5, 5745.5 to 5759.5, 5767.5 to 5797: -0.03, 13.8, 14.7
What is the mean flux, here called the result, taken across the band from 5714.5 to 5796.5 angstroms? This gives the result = 14.5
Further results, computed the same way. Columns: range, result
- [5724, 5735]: 14.5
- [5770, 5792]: 14.7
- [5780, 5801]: 14.8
